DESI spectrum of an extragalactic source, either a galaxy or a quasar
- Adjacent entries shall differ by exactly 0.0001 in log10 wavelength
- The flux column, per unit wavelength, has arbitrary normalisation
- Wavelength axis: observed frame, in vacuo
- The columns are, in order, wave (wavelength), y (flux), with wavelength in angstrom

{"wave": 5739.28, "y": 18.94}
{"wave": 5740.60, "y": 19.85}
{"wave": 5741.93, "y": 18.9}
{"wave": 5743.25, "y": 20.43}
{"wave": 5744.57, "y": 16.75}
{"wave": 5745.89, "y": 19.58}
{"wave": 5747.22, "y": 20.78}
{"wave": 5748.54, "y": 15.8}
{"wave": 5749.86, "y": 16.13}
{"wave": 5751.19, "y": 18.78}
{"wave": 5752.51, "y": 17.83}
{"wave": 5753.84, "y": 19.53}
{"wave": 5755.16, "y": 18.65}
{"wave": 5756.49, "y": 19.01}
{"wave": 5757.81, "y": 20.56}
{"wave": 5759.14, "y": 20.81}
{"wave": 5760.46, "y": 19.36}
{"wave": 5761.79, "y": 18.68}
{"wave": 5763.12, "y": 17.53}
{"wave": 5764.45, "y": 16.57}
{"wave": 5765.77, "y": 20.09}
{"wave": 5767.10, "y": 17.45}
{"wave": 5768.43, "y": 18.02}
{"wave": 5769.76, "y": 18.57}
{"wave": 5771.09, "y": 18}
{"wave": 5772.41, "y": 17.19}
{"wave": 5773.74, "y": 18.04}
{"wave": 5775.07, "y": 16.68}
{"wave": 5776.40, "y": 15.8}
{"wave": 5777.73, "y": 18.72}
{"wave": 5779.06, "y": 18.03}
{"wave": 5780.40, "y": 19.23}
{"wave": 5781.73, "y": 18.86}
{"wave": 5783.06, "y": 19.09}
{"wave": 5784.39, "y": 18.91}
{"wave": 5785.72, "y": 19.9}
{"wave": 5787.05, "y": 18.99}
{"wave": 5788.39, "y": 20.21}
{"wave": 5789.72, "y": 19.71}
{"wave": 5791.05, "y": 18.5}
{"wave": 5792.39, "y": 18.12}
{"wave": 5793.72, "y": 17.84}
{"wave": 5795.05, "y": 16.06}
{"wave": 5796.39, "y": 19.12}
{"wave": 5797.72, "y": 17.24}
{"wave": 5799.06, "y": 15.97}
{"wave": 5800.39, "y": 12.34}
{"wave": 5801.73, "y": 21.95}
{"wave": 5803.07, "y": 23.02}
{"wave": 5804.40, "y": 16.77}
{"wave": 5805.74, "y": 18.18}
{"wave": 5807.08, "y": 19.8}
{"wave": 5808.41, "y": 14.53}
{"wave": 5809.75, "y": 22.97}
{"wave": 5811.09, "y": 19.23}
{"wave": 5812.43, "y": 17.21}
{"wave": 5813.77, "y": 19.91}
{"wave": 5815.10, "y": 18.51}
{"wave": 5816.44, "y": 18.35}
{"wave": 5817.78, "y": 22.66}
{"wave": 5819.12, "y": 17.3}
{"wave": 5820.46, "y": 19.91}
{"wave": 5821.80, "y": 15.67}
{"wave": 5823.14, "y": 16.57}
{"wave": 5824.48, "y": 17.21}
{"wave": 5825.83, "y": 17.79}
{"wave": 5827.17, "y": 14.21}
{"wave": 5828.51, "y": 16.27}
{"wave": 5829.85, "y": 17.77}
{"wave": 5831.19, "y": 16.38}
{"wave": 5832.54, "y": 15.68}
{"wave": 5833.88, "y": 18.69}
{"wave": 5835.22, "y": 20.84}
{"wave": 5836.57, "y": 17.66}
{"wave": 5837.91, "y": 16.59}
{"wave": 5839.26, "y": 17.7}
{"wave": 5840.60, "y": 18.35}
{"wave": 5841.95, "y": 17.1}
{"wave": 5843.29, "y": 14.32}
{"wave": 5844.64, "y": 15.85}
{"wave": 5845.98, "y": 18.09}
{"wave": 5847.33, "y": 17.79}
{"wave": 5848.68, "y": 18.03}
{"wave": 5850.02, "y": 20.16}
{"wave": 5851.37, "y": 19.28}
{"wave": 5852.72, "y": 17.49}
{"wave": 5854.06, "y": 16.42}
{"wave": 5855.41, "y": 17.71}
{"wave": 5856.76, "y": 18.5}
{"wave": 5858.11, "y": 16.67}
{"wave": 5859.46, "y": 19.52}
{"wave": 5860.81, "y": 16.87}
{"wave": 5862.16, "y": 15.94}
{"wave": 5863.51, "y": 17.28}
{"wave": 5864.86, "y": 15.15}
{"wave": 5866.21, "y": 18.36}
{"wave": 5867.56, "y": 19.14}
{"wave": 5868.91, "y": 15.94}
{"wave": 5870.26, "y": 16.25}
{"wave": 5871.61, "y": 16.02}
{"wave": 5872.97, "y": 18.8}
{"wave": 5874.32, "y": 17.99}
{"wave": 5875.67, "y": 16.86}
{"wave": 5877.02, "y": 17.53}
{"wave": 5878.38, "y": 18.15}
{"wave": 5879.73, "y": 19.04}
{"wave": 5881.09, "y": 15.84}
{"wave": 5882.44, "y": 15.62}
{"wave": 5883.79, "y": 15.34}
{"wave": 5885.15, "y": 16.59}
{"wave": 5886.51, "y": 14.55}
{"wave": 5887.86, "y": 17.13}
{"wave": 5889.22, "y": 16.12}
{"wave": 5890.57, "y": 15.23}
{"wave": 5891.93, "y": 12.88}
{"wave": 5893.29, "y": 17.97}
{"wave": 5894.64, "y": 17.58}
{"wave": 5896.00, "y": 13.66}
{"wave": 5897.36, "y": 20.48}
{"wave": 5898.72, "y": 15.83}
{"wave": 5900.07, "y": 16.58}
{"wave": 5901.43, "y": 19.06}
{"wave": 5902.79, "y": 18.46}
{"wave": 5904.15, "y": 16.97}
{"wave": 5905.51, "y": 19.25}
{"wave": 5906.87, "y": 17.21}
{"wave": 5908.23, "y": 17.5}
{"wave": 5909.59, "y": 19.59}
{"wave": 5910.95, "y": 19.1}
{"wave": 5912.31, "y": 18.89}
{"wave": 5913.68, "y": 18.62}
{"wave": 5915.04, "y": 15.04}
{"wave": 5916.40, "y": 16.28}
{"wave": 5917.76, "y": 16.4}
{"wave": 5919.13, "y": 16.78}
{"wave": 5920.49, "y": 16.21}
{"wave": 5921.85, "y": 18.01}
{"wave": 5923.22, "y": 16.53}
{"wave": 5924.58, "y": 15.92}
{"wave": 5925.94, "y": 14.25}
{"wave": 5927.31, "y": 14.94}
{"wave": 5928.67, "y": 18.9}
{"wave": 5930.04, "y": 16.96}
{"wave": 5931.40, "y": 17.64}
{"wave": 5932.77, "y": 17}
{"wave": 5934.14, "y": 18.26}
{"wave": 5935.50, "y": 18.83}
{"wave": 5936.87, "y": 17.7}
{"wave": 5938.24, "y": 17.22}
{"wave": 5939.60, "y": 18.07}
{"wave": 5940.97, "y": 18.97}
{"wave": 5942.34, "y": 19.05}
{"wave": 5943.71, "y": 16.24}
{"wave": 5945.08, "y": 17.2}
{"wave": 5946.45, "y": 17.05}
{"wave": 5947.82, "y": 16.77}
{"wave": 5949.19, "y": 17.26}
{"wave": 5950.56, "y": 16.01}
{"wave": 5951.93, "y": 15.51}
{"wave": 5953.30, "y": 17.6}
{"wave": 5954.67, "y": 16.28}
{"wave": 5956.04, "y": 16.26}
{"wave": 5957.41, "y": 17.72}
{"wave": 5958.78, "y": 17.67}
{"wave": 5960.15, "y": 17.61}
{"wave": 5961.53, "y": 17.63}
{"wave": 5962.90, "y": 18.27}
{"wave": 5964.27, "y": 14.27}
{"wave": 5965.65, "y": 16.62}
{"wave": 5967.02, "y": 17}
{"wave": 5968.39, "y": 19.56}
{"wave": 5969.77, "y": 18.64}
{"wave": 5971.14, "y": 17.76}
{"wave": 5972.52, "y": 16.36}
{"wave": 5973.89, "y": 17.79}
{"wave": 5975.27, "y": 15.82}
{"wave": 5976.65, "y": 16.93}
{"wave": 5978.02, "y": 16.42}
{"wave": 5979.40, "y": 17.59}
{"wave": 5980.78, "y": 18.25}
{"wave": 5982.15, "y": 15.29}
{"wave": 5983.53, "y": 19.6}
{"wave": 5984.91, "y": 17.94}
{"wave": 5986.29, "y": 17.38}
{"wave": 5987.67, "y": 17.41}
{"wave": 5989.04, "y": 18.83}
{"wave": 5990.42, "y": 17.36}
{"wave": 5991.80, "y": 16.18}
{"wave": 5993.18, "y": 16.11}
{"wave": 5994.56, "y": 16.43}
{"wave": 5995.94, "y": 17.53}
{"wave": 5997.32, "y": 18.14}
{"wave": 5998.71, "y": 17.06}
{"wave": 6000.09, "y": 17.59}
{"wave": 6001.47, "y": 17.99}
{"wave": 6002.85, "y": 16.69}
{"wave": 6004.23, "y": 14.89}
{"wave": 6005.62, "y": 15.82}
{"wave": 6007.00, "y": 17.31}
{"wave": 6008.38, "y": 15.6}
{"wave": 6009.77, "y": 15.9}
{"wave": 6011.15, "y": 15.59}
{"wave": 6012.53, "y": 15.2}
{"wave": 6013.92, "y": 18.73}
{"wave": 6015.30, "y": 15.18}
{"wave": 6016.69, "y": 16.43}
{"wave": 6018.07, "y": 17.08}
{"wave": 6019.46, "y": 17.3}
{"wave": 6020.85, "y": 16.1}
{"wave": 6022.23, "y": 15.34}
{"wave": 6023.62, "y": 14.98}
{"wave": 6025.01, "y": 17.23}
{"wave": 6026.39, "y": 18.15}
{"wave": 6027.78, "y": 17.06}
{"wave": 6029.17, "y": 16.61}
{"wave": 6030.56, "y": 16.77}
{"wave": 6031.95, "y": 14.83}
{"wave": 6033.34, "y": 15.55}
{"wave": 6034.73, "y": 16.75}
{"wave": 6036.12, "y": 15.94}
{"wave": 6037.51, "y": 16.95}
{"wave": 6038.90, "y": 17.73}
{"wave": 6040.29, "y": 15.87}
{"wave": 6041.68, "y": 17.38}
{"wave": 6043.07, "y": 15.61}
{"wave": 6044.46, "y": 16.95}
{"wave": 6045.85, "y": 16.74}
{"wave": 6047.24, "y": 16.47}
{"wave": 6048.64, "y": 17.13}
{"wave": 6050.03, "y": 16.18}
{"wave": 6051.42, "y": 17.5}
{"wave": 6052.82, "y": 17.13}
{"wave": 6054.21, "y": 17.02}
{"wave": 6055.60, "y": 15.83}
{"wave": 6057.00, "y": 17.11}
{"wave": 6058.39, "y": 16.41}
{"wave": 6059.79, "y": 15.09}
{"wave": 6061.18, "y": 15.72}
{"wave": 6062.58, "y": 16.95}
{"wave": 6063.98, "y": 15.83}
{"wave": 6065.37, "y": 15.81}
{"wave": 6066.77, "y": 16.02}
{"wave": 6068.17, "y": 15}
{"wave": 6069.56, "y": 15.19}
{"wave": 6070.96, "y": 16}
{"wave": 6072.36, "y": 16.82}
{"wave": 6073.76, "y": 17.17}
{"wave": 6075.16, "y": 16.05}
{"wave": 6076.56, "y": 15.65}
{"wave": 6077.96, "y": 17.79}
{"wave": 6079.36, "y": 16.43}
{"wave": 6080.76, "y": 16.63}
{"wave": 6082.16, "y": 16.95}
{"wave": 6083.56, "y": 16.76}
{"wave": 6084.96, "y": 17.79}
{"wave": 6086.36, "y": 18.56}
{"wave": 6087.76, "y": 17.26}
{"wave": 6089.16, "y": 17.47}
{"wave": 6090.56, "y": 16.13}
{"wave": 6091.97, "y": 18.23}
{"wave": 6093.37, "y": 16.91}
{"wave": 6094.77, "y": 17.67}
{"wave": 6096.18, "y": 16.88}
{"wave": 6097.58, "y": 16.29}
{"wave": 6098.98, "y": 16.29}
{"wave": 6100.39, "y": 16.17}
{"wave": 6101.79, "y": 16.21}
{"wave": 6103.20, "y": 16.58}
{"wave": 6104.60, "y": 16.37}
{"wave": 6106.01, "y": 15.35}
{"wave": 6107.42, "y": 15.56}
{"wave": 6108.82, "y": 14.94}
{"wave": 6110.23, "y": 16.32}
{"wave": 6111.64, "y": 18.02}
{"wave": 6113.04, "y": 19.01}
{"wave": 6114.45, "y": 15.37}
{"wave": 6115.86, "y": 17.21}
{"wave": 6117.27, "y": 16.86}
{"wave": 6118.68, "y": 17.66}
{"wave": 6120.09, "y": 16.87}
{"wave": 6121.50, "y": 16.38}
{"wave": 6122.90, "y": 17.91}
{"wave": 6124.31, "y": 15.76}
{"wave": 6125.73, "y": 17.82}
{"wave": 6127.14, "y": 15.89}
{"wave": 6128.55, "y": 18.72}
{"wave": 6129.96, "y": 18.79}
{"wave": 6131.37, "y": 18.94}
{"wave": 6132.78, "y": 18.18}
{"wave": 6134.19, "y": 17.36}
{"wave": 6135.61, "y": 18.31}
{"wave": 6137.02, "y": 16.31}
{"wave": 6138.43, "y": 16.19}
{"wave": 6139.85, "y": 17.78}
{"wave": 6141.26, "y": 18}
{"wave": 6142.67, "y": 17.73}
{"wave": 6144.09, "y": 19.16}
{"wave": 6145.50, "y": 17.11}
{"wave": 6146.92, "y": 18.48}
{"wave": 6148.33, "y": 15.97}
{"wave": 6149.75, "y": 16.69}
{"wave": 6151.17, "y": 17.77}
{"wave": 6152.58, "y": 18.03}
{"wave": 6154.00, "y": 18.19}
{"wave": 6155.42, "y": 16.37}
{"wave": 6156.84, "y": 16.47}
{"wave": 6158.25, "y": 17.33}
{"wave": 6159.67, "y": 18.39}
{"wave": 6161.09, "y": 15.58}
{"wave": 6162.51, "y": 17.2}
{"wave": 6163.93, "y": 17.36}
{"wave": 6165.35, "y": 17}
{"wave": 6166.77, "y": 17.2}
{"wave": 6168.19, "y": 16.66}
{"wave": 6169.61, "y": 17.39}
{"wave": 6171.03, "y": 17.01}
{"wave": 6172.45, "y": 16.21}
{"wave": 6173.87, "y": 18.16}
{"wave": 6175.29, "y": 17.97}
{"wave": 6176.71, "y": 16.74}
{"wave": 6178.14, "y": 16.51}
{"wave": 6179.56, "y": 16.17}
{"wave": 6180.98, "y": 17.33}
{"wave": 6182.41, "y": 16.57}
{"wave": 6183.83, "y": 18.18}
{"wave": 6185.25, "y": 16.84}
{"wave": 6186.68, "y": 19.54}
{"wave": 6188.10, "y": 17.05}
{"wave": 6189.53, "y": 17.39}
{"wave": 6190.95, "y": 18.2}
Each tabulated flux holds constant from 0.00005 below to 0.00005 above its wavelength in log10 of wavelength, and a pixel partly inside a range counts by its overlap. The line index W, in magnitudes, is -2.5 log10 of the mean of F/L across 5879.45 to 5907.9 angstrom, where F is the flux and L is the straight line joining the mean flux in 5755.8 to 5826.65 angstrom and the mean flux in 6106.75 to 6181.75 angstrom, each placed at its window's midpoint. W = 0.08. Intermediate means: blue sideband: 18.4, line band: 16.7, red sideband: 17.2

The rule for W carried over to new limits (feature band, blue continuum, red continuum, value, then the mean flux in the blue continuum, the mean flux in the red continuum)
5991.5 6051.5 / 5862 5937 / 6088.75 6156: 0.03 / 17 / 17.1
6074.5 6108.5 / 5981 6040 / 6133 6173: 0.02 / 16.7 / 17.3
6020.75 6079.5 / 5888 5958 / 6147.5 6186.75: 0.05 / 17.1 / 17.1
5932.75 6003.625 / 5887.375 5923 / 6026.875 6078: -0.03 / 17.2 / 16.4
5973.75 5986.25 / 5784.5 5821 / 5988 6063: -0.02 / 18.7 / 16.6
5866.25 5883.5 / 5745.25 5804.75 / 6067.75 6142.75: 0.04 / 18.4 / 16.9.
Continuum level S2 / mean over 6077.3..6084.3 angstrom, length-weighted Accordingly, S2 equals 16.9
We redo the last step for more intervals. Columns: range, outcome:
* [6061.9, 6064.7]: 16.4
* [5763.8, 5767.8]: 18.1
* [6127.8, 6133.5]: 18.7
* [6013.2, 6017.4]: 16.8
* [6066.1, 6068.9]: 15.5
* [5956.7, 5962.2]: 17.6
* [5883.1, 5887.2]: 15.5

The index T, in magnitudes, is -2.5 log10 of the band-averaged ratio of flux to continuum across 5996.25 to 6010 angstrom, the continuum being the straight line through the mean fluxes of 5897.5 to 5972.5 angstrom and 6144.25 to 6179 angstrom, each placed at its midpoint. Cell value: 0.03 mag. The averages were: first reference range 17.3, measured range 16.7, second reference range 17.2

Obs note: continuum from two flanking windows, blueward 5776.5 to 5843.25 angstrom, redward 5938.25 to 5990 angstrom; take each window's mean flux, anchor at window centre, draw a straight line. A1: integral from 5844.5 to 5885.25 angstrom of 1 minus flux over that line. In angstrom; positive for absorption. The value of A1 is 1.0 angstrom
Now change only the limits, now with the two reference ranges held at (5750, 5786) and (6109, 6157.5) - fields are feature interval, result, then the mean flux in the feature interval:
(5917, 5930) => 1.11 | 16.5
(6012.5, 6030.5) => 1.10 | 16.6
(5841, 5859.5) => 0.64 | 17.6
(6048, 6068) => 1.40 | 16.4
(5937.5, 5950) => 0.29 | 17.5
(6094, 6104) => 0.51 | 16.6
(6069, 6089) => 0.82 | 16.8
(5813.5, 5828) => 0.29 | 17.9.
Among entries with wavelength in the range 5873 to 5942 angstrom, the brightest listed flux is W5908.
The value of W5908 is 20.48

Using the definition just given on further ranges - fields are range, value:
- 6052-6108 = 18.56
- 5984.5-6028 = 18.83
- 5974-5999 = 19.6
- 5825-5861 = 20.84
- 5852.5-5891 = 19.52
